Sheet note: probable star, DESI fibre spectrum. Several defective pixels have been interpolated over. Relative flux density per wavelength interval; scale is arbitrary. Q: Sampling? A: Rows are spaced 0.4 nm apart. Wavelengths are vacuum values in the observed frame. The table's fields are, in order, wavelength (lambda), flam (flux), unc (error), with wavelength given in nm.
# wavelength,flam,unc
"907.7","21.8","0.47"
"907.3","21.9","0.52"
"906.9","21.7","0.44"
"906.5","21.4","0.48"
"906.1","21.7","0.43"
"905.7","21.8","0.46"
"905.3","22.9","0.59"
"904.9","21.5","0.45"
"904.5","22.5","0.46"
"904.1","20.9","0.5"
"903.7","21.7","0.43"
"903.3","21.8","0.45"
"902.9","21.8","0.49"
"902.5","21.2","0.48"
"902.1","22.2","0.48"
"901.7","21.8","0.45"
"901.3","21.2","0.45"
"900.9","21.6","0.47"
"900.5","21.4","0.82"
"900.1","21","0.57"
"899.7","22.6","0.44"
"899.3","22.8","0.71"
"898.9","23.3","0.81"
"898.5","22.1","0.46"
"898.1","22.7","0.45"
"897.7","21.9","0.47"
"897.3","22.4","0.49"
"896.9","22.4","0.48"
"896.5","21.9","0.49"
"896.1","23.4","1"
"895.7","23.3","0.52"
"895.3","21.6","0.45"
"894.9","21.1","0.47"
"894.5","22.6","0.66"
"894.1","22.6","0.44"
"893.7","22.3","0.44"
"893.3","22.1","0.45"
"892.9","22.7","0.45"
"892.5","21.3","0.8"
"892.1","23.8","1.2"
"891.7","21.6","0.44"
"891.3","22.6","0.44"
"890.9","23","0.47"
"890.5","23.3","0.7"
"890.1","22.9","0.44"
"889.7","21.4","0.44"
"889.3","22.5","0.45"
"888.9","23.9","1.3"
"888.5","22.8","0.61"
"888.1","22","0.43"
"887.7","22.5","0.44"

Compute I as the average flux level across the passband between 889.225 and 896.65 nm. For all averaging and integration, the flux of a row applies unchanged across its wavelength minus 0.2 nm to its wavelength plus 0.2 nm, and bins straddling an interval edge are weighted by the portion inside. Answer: 22.4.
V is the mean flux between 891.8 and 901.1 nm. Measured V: 22.3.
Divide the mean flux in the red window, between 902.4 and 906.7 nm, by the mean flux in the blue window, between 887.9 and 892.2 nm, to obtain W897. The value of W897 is 1.0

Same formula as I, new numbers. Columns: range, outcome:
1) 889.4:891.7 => 22.5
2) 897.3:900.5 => 22.3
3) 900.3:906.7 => 21.7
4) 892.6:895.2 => 22.2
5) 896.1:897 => 22.4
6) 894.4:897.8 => 22.3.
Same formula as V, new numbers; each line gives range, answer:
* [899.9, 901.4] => 21.3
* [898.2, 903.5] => 21.9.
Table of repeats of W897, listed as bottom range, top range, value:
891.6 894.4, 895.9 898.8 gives 1.00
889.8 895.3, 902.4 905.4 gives 0.97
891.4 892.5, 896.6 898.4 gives 0.99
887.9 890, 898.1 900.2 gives 1.00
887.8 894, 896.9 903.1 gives 0.98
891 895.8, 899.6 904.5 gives 0.97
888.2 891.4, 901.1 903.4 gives 0.95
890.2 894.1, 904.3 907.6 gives 0.97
